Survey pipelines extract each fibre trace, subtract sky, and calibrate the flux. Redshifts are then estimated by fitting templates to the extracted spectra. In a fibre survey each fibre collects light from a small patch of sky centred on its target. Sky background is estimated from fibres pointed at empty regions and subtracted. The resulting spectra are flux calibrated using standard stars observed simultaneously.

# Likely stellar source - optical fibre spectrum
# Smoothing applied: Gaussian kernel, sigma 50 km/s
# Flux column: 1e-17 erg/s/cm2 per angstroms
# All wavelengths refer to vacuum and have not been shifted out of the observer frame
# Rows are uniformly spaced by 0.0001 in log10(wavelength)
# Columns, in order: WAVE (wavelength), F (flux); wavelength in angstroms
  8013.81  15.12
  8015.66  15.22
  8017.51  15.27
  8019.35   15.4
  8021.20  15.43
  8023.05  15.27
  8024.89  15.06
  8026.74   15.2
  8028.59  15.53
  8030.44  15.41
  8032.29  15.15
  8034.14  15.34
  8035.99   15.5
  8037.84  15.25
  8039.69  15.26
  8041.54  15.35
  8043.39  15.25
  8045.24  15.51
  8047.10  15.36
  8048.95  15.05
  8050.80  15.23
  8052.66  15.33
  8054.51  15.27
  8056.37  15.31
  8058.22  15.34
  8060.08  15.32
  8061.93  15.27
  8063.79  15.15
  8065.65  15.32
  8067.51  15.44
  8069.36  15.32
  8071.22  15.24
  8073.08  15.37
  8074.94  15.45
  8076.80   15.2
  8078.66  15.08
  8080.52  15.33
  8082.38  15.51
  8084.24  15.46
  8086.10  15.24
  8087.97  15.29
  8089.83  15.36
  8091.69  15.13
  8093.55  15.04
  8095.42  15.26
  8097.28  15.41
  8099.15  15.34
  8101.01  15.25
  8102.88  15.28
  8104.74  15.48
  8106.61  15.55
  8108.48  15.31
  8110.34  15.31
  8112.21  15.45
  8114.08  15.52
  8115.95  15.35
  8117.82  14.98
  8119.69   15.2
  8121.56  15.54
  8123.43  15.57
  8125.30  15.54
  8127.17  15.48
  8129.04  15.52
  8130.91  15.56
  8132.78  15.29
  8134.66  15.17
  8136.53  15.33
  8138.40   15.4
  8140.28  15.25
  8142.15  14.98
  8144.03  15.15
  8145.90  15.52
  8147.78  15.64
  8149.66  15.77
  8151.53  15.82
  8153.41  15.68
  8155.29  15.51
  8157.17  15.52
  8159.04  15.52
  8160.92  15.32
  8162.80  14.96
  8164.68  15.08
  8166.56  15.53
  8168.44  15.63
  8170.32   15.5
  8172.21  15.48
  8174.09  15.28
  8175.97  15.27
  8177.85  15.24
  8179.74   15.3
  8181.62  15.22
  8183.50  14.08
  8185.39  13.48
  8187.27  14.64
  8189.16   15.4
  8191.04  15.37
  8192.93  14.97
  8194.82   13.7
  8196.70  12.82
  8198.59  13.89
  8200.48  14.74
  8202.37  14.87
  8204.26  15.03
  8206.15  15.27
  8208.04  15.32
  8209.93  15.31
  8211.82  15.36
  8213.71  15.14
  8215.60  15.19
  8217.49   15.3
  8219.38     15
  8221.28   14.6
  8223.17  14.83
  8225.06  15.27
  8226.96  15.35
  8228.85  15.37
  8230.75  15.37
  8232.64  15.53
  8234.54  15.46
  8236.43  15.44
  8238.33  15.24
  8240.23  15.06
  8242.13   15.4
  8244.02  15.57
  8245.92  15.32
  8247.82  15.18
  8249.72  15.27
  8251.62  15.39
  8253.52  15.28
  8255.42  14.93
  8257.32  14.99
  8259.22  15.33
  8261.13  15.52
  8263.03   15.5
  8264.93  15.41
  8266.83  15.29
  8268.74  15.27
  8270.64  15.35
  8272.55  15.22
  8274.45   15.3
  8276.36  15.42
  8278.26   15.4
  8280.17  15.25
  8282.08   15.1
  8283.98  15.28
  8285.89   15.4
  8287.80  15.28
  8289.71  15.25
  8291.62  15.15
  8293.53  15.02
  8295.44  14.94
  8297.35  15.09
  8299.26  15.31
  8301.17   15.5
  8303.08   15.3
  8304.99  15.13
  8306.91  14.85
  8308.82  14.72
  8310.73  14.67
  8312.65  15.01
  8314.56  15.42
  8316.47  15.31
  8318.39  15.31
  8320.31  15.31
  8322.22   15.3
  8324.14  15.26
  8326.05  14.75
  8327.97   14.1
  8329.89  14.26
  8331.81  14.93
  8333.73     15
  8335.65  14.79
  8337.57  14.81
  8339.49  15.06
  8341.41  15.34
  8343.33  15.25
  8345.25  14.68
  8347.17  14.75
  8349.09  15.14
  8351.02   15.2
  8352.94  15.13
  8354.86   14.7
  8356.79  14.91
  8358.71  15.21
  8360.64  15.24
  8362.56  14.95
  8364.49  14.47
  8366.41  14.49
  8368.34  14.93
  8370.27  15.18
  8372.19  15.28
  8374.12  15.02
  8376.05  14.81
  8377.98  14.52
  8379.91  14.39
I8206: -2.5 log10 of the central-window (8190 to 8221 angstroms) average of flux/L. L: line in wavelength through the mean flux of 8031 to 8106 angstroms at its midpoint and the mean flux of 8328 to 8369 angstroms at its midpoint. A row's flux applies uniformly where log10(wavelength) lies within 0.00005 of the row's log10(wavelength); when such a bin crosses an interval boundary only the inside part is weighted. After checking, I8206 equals 0.020 mag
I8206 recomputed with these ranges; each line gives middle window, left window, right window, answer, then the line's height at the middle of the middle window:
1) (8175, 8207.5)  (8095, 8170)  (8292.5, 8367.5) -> 0.04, 15.3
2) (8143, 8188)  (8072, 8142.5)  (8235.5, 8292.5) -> 0.00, 15.3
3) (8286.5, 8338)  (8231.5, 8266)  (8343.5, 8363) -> 0.01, 15.1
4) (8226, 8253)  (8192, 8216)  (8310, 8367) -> -0.04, 14.8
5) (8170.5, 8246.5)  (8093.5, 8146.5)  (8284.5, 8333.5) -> 0.01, 15.2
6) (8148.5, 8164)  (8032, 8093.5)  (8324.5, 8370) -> -0.02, 15.2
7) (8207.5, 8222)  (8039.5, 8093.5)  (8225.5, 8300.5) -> 0.01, 15.3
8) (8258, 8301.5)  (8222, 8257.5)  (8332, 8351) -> -0.01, 15.2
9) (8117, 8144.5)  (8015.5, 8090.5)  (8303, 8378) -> -0.01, 15.2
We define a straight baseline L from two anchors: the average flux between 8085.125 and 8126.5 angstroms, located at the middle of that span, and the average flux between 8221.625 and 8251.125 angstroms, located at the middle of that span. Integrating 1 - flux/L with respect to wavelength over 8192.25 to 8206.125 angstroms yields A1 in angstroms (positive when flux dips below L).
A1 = 0.9 angstroms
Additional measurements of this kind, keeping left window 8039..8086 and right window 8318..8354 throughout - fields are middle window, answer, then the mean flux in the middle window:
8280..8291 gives -0.2 angstroms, 15.3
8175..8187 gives 0.3 angstroms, 14.8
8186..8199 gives 0.6 angstroms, 14.4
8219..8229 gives 0.0 angstroms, 15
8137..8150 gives -0.1 angstroms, 15.4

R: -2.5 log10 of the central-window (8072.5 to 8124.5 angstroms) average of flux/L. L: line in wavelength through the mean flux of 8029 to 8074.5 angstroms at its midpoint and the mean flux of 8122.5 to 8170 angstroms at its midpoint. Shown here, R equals 0.00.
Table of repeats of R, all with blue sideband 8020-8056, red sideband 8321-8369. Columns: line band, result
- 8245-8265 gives -0.02 mag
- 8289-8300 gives -0.01 mag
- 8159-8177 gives -0.02 mag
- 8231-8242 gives -0.02 mag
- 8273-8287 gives -0.02 mag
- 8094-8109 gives -0.01 mag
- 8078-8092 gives -0.01 mag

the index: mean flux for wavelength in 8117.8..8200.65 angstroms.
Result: 15.2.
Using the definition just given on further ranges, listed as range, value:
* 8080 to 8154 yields 15.4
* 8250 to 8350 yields 15.1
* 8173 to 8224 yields 14.8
